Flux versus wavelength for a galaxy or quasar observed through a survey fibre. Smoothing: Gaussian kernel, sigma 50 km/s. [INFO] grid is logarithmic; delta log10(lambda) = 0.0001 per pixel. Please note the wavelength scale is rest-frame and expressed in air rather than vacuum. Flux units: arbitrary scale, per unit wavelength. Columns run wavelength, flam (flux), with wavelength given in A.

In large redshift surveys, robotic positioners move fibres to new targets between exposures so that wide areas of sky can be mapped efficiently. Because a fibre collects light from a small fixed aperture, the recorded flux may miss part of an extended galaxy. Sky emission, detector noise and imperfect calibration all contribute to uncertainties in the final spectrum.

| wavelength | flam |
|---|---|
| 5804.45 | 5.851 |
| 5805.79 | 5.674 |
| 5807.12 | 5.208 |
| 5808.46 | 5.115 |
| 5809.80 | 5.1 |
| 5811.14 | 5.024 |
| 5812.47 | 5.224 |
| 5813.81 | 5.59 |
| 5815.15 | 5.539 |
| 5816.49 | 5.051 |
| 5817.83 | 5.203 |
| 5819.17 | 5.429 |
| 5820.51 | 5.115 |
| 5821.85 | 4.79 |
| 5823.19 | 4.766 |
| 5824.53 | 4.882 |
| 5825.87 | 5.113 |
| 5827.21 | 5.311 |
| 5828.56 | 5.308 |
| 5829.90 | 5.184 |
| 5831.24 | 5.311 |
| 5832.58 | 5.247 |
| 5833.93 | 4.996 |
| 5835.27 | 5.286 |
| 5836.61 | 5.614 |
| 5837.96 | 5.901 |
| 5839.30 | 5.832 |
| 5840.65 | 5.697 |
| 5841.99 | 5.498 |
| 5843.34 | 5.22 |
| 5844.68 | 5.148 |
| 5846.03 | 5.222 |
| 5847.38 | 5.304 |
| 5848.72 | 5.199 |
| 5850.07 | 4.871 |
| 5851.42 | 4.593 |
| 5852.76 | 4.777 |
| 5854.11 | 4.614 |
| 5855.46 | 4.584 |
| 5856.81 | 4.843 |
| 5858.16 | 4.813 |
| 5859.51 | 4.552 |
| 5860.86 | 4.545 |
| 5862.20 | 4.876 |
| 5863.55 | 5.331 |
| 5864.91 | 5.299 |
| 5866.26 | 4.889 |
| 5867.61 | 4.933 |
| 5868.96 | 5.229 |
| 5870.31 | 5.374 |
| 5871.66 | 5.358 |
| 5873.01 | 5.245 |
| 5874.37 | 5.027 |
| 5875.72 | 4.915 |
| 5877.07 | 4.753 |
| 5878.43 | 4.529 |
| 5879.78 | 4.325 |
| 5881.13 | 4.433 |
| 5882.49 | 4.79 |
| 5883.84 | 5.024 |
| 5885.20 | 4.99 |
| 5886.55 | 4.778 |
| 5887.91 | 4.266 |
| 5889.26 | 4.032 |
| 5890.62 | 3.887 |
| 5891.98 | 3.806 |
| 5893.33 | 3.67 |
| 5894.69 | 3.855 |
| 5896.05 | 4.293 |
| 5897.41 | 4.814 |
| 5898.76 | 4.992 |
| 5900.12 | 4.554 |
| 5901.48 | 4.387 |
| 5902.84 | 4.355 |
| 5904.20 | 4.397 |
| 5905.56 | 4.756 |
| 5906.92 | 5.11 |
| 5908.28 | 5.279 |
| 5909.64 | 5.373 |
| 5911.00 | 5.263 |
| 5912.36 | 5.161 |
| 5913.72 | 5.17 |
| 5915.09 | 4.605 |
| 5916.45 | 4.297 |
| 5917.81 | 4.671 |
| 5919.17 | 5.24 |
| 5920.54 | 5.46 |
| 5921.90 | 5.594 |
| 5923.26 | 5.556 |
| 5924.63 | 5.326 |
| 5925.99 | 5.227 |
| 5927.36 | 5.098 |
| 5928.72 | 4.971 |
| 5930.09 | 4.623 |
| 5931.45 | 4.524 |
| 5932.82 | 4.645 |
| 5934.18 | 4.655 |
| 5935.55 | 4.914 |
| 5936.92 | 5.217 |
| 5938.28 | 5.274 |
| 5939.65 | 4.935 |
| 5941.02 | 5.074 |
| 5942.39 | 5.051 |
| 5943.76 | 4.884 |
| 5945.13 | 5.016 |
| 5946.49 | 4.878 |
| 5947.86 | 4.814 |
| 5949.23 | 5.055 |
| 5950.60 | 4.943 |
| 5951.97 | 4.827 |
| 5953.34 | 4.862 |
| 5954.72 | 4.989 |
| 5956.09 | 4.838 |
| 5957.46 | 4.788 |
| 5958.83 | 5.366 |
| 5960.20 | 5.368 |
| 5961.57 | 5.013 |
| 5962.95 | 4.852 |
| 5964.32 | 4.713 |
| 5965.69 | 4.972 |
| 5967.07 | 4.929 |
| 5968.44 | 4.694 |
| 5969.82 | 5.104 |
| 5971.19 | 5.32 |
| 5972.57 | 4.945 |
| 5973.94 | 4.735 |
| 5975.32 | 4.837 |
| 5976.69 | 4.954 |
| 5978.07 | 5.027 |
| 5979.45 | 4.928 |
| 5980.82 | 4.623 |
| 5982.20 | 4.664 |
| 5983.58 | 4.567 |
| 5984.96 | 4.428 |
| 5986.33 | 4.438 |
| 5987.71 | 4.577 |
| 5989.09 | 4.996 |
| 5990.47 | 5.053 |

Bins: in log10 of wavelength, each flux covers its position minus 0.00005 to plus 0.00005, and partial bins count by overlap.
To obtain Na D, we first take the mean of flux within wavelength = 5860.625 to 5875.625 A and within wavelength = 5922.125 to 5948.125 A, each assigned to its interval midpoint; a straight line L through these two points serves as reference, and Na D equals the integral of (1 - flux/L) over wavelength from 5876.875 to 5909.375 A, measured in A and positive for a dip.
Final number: 3.6 A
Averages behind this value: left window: 5.11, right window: 5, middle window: 4.51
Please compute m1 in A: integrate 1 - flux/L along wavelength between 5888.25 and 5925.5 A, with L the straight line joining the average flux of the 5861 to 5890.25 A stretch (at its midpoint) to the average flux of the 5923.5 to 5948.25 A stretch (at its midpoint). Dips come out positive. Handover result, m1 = 1.36 A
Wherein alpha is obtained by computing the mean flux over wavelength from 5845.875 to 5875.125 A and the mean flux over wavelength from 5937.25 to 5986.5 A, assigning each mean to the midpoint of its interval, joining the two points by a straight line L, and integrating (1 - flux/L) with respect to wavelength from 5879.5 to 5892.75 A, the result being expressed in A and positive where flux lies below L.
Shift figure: 1.41 A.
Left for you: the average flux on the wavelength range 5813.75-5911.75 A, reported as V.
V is 4.93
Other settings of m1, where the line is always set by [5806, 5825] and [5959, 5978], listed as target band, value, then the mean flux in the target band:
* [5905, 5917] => 0.1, 5.01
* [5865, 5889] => 1.0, 4.87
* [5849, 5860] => 0.8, 4.72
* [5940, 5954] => 0.2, 4.94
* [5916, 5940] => 0.0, 5.02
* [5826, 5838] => -0.4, 5.31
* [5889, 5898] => 1.8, 4.04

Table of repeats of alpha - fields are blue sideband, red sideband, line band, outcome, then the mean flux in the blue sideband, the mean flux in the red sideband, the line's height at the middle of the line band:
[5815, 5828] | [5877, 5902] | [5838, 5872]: -2.2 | 5.1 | 4.42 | 4.77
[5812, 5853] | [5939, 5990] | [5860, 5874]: 0.1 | 5.24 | 4.89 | 5.15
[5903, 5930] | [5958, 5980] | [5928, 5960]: 0.6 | 5.06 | 4.98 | 5.02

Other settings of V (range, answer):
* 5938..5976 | 4.96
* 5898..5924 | 4.96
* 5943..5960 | 4.95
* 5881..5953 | 4.81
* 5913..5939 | 5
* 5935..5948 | 5.02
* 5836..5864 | 5.09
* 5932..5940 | 4.93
